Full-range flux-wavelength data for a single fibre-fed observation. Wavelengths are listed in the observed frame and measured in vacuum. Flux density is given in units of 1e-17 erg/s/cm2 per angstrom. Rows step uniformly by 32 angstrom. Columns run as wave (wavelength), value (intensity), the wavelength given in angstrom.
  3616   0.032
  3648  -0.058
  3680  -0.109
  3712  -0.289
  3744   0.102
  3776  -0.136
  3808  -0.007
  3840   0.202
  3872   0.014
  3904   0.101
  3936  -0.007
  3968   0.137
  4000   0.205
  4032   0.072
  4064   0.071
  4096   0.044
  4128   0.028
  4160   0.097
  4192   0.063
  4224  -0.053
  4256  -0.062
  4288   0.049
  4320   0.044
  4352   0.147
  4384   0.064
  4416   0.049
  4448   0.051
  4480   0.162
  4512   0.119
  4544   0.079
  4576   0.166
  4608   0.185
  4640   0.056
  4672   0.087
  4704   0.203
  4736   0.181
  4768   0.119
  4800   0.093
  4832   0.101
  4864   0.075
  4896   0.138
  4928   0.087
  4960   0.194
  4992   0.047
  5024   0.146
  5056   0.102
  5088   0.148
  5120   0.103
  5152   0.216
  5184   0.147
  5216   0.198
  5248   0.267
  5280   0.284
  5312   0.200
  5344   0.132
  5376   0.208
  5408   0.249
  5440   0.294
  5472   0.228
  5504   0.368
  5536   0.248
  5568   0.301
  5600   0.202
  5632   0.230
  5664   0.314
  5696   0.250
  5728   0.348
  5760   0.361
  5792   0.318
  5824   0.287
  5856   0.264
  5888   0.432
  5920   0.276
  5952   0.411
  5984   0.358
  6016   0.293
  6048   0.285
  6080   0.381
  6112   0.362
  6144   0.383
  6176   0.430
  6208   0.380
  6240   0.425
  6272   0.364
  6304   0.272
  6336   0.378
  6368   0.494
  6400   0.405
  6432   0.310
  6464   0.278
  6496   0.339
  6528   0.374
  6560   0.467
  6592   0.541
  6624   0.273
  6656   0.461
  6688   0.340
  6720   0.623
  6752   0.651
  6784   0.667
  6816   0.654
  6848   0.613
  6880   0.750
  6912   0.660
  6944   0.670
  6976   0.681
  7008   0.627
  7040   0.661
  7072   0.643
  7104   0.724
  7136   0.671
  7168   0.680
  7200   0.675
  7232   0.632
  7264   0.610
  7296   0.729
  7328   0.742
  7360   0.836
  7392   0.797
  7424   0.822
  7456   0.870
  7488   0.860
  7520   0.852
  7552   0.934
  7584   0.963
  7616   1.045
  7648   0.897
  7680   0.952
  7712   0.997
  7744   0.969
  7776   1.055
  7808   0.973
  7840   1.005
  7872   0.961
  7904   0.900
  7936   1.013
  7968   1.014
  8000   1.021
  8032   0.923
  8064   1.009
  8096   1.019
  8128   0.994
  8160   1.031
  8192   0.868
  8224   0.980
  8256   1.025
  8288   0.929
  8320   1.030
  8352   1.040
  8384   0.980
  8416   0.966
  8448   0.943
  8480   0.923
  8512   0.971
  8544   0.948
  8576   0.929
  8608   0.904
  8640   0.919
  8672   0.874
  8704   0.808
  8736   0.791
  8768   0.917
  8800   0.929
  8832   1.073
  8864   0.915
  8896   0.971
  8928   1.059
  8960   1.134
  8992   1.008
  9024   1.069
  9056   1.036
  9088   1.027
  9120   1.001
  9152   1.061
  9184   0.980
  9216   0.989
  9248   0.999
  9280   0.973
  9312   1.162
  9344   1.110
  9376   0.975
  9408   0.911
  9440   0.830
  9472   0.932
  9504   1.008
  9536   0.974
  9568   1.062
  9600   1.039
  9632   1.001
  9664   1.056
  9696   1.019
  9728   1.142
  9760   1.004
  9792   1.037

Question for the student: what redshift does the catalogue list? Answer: 0.684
